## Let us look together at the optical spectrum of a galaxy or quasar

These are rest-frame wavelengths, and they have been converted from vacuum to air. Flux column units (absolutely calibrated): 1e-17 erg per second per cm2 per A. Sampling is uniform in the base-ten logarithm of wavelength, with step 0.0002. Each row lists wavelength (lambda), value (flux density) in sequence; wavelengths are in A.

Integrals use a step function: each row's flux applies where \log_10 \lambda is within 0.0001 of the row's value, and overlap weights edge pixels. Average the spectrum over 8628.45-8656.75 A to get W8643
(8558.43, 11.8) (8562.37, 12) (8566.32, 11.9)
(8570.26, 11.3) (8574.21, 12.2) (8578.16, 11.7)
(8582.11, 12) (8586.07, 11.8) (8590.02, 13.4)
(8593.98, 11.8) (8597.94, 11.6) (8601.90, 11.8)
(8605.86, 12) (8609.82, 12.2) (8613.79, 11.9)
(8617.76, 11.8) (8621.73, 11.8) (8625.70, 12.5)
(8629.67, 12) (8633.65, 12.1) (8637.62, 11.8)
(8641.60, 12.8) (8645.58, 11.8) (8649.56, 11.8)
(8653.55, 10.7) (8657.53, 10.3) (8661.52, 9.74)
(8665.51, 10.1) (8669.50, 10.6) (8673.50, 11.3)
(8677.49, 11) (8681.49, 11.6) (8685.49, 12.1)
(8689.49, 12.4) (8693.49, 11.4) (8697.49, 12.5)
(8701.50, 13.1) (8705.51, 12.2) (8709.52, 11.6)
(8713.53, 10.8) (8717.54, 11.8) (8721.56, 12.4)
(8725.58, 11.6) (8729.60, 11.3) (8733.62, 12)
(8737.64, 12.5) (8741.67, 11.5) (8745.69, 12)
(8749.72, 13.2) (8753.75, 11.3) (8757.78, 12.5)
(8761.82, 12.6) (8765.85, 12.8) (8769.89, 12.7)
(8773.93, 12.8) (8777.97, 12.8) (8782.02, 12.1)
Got 11.8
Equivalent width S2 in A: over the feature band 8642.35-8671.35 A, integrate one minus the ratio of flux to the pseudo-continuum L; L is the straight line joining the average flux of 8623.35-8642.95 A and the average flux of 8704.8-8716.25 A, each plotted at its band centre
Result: 2.9 A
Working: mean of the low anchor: 12.2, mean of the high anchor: 11.5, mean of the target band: 10.8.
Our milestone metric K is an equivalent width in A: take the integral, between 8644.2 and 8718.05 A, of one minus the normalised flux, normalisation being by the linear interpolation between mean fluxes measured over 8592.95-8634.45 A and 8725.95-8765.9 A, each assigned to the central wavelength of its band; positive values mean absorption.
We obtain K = 3.90 A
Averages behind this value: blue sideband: 12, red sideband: 12.1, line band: 11.4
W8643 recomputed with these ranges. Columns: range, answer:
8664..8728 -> 11.7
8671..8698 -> 11.7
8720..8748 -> 11.9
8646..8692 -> 11.1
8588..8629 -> 12.1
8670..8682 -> 11.2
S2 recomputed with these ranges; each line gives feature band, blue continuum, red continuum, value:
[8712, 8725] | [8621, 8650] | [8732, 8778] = 0.64 A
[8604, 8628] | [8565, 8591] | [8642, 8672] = -1.25 A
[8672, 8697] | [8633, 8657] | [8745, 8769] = 0.60 A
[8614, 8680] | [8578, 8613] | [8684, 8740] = 3.39 A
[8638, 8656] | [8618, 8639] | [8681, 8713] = 0.45 A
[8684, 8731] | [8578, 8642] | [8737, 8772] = 1.17 A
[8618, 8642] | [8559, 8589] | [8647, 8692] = -1.45 A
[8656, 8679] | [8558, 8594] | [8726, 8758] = 2.87 A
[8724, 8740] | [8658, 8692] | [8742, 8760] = 0.08 A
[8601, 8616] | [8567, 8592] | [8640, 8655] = -0.05 A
